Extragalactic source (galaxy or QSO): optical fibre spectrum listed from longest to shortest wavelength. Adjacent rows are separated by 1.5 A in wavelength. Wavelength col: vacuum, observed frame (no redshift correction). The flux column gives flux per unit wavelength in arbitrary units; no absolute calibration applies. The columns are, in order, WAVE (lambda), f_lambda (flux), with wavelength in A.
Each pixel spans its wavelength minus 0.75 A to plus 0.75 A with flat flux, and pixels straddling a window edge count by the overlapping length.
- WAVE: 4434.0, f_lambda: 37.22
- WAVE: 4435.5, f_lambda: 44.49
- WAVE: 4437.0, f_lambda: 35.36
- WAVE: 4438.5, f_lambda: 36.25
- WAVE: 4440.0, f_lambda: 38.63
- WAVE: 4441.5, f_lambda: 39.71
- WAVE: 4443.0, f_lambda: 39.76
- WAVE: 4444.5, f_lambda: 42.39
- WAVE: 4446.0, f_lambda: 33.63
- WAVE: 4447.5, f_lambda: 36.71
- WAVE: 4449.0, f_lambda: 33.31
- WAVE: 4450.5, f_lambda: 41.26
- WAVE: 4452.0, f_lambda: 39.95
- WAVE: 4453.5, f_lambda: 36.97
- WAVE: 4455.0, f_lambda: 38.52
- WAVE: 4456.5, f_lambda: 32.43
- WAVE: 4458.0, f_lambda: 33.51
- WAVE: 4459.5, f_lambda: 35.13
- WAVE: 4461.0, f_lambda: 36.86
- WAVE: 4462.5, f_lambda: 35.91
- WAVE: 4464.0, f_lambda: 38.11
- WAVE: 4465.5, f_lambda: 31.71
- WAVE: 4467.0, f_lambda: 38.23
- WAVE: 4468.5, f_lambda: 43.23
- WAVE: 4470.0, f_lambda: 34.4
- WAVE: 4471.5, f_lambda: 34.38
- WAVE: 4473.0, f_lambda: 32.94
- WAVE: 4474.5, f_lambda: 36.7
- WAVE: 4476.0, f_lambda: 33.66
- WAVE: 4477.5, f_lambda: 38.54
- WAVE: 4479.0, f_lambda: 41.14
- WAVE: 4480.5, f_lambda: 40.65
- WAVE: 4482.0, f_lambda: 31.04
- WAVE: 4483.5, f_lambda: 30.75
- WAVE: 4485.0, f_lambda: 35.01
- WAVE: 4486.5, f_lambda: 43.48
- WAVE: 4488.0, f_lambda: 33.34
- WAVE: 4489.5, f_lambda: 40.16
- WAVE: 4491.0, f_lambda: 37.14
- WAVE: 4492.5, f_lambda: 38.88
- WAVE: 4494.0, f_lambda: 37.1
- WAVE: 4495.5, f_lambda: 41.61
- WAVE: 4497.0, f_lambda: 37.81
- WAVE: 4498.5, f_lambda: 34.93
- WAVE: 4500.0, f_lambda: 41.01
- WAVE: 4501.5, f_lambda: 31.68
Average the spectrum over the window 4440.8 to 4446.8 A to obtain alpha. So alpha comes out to 38.8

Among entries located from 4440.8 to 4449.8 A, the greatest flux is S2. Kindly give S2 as 42.39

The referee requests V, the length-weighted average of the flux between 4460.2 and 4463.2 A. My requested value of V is 36.4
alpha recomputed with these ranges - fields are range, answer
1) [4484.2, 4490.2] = 37.9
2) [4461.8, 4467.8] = 36.1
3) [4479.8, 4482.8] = 35.7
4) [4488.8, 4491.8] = 38.6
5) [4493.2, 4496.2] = 39.3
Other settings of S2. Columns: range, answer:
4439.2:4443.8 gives 39.76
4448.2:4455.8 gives 41.26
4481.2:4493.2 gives 43.48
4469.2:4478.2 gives 38.54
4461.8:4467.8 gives 38.23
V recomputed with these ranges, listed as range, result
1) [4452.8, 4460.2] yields 35.3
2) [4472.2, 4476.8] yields 34.5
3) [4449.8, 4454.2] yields 39.4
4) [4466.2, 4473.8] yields 36.6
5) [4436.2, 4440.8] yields 36.9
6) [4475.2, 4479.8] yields 37.8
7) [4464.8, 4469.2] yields 37.7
